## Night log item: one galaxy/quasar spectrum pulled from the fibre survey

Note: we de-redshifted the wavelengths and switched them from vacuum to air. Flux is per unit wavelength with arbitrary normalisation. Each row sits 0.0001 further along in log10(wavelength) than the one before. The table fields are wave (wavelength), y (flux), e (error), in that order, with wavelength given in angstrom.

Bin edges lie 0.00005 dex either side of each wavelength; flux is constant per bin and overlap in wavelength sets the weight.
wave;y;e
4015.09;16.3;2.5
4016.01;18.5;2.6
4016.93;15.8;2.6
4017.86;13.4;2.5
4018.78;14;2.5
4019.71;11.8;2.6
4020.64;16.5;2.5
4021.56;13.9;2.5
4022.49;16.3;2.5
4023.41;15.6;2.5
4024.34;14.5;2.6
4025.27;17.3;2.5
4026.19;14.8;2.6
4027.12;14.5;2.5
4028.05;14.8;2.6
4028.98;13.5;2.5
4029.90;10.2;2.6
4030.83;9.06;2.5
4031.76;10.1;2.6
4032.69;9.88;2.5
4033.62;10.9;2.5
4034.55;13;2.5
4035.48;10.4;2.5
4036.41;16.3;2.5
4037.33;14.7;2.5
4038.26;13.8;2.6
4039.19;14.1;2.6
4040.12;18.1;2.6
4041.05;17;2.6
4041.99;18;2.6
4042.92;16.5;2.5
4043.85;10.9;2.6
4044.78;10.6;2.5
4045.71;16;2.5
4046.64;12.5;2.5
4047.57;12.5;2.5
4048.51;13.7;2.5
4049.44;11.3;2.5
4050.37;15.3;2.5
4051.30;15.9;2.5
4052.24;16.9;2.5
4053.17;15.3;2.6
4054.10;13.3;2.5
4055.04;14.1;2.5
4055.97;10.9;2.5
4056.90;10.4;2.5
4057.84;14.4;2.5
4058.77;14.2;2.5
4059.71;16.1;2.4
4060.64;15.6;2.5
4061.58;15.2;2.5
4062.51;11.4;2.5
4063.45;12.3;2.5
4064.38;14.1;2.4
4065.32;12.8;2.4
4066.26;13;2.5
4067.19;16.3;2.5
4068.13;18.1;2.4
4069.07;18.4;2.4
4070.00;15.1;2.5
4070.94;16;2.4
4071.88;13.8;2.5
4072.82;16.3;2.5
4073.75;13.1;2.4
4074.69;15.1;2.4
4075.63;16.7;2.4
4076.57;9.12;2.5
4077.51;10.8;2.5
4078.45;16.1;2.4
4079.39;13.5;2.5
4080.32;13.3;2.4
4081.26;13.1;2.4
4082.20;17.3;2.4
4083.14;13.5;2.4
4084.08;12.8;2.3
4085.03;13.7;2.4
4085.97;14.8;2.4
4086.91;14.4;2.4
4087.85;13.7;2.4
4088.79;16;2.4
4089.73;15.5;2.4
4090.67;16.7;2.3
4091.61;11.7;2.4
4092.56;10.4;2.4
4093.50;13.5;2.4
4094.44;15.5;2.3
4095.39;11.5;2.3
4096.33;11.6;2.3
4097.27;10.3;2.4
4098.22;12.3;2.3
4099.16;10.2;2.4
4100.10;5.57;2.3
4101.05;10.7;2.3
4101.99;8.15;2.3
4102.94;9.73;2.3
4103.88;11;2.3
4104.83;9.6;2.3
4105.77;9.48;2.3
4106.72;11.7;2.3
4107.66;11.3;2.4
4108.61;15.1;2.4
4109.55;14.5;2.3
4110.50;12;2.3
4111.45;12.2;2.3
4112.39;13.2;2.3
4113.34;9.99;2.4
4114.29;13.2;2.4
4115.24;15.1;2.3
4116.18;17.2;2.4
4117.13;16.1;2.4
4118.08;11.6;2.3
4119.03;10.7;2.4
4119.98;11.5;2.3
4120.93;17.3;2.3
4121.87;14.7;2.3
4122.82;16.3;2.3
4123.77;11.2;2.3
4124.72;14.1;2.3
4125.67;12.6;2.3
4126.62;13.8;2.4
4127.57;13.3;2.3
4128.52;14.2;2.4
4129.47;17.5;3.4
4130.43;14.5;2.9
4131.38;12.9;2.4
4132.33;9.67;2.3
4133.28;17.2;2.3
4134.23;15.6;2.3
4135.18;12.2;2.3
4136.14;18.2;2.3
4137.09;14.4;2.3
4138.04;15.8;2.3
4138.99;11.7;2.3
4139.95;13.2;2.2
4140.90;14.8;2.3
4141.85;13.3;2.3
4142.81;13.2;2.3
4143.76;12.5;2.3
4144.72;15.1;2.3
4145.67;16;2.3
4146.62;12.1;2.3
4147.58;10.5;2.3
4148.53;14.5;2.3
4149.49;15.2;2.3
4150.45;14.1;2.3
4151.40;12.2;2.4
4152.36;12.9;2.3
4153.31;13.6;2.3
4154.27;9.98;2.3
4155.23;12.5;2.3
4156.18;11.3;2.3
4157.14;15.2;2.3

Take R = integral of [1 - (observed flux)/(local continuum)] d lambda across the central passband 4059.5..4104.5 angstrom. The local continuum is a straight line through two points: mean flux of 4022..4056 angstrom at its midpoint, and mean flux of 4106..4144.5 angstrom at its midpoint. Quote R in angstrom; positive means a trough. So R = 1.3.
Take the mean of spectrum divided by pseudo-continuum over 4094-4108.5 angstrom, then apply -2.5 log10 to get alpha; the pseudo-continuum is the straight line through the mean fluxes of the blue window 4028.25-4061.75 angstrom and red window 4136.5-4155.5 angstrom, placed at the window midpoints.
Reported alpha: 0.26 mag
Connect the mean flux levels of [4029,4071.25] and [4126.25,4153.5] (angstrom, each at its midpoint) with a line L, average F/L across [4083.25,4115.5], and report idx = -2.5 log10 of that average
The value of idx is 0.14 mag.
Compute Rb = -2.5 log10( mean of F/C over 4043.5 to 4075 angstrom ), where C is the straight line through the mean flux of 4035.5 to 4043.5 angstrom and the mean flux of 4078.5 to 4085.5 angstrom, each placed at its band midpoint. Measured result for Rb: 0.05 mag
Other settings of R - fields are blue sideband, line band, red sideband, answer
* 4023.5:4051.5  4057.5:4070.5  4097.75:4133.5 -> -1.43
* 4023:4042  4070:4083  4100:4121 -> -1.43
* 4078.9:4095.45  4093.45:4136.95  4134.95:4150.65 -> 3.55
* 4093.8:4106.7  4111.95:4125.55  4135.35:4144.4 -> -1.71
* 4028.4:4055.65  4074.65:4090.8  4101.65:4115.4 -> -2.25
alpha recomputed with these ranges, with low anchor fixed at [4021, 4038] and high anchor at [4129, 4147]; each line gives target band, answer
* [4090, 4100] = 0.141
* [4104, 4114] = 0.176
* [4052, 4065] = -0.018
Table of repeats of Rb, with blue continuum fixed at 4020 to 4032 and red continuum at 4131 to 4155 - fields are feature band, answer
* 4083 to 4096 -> 0.00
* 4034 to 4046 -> -0.05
